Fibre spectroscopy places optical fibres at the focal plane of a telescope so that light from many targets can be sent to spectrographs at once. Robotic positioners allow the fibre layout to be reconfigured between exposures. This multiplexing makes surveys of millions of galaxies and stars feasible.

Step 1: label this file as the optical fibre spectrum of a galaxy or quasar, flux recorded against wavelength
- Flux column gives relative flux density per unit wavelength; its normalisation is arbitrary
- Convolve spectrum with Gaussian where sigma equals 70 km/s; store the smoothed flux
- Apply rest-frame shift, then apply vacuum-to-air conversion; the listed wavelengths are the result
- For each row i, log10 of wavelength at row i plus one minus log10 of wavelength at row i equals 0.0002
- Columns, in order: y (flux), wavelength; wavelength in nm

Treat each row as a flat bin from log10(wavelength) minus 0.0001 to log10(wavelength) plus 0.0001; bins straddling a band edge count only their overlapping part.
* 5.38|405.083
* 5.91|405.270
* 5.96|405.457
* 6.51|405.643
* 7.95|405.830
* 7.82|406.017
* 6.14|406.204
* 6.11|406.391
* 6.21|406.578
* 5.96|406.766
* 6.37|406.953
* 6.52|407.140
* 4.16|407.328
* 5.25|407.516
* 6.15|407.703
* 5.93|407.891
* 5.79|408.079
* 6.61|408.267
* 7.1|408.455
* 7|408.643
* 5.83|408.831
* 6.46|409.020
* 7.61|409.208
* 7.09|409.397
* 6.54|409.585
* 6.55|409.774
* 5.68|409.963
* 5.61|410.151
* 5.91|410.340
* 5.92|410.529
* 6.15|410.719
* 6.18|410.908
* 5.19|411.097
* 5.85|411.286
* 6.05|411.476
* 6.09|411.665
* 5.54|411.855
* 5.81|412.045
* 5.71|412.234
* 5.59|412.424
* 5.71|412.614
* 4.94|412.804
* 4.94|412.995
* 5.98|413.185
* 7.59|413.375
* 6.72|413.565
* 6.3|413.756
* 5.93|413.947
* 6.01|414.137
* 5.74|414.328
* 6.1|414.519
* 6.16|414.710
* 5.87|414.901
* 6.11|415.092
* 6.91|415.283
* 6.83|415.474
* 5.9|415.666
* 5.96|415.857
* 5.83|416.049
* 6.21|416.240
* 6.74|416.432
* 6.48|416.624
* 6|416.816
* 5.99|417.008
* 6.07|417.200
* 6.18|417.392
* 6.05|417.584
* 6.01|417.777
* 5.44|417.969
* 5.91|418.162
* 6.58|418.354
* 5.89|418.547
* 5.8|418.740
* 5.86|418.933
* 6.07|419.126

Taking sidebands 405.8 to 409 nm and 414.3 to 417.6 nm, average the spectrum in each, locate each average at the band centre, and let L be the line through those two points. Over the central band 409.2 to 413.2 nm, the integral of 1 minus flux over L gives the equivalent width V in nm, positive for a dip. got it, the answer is 0.21 nm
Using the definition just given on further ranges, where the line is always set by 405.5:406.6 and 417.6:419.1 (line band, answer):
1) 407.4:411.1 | 0.186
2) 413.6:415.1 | 0.040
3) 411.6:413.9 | 0.151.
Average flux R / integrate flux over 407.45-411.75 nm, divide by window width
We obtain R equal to 6.2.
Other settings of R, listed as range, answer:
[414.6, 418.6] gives 6.15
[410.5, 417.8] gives 6.04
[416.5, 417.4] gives 6.16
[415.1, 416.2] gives 6.27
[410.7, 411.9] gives 5.86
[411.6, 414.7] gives 5.92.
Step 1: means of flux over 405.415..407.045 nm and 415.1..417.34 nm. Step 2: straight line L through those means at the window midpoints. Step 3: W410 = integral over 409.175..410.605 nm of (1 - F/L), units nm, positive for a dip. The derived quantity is 0.03 nm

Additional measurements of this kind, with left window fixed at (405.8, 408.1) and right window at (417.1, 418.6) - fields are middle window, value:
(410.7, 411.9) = 0.05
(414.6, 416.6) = -0.07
